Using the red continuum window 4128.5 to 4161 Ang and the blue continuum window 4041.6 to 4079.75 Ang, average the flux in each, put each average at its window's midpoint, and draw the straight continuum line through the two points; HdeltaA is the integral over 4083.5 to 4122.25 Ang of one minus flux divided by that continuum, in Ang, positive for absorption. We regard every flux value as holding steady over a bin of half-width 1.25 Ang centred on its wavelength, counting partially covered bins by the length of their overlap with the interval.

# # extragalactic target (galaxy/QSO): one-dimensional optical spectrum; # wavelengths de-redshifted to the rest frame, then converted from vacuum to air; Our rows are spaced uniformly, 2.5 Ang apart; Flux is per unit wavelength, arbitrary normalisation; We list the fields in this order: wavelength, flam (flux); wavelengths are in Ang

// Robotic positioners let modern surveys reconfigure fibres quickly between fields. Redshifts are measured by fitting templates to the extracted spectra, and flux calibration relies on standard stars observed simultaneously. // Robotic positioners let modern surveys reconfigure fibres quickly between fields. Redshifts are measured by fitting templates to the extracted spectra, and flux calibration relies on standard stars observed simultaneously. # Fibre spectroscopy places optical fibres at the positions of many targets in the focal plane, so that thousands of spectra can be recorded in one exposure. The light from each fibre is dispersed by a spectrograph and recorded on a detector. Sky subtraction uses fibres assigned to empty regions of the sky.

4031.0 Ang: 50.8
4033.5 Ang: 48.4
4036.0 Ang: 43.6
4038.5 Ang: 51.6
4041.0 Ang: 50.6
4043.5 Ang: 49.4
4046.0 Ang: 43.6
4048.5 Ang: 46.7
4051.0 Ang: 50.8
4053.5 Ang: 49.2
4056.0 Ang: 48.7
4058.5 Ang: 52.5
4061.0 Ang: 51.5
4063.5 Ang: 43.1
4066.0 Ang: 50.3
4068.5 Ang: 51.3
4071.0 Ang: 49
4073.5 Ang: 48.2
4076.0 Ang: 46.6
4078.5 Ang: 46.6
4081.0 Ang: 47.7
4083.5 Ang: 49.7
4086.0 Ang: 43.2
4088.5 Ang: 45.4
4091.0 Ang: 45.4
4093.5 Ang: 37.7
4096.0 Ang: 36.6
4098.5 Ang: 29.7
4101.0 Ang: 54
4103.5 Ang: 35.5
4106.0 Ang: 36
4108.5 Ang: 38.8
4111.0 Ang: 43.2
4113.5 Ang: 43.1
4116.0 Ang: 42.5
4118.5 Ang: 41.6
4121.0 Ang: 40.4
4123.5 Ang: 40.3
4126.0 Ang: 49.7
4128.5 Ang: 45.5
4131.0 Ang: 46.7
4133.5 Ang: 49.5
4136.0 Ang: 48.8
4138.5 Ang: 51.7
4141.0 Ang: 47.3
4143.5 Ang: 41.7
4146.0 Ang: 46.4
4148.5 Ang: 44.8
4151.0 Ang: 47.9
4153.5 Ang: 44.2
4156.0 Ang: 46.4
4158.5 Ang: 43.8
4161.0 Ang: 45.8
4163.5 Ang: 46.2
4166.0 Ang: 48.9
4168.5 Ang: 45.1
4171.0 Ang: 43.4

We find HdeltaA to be 5.2 Ang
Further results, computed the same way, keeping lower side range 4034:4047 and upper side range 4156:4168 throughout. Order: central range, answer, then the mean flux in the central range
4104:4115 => 1.6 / 40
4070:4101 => 2.0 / 44.2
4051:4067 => -0.6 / 49.3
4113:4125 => 1.3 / 41.7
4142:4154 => 0.3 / 45.1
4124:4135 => -0.2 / 47.4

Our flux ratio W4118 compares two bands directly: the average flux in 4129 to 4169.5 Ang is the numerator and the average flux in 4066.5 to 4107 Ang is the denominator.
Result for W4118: 1.1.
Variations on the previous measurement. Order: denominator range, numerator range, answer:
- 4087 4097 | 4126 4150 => 1.14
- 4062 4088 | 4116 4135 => 0.94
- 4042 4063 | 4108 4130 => 0.88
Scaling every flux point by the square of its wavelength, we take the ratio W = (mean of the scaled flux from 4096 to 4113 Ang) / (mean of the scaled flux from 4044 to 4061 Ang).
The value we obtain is 0.8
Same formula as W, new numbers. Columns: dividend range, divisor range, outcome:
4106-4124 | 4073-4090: 0.89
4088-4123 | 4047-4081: 0.85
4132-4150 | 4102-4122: 1.19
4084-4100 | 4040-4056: 0.85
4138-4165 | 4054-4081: 0.98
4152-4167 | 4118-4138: 1.02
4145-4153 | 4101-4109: 1.20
